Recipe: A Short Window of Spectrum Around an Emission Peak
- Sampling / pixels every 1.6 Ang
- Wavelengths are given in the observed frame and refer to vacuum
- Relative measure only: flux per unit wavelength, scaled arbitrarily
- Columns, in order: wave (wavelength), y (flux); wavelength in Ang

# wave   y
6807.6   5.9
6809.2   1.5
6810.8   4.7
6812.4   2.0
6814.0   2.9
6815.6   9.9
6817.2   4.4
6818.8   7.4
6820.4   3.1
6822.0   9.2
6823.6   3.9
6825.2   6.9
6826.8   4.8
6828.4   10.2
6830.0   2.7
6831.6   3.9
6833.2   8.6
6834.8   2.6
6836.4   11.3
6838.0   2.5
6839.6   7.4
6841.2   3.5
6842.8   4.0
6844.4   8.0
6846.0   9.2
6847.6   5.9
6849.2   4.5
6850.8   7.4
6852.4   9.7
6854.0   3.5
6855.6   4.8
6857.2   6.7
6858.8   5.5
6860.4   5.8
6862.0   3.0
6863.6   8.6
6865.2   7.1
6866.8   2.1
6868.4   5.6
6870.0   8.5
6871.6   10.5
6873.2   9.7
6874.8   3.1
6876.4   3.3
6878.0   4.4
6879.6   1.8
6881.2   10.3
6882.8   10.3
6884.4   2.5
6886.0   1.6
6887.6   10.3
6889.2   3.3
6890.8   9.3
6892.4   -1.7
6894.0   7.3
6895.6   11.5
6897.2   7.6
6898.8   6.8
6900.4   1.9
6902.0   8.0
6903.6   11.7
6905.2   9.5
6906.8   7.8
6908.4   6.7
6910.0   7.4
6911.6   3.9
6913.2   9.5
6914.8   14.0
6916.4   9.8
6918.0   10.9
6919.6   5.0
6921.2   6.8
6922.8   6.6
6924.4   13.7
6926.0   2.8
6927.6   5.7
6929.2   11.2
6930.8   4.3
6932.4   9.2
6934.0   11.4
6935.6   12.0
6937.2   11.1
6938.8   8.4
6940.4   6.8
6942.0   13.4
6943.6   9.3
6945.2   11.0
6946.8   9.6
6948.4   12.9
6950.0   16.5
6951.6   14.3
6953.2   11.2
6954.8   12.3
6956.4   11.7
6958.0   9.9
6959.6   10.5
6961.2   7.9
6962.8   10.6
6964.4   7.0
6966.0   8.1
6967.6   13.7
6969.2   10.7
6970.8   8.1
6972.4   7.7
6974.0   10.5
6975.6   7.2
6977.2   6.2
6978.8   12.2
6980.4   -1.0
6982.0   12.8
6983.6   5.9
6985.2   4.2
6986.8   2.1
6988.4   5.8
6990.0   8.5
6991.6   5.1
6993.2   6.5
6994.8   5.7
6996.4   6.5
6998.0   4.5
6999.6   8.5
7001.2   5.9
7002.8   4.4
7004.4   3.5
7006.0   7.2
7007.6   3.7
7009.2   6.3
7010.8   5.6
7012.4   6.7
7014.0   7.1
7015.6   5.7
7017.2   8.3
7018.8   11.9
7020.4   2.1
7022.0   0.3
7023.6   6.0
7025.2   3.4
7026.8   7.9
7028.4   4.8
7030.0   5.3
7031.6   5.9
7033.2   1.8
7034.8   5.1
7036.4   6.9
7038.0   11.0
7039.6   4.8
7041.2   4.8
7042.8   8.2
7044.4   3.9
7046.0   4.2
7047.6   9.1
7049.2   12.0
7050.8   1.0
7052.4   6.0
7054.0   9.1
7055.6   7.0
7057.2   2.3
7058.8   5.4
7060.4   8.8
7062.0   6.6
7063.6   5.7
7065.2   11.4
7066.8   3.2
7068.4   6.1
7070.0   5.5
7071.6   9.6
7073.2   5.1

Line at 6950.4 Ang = Mg II 2798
